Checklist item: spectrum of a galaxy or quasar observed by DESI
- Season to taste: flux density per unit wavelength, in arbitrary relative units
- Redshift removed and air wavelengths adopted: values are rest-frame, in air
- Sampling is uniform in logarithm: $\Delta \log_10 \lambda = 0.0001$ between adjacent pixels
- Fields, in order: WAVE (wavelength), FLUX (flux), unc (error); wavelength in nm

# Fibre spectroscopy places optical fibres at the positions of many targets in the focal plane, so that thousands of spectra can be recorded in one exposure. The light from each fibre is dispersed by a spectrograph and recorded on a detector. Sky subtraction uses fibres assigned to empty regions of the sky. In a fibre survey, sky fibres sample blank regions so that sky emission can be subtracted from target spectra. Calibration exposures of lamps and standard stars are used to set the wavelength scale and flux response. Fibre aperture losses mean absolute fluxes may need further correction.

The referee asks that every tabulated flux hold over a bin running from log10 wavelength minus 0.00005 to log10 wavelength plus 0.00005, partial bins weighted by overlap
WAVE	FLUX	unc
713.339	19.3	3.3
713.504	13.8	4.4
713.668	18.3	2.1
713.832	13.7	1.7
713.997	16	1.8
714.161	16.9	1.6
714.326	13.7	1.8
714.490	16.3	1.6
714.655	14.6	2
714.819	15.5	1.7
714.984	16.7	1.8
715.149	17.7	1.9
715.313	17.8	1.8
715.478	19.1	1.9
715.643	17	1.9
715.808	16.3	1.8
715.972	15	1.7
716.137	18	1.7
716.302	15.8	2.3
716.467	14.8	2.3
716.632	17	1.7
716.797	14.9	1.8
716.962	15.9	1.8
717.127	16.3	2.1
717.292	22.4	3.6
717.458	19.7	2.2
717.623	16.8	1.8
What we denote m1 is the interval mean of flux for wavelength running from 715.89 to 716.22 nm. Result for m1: 16.5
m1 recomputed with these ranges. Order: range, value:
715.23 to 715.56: 18.5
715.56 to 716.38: 16.4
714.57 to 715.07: 15.6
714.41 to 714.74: 15.4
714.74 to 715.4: 16.9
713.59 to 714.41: 15.7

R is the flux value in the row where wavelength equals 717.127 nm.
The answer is 16.3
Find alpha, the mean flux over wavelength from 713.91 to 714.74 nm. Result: 15.5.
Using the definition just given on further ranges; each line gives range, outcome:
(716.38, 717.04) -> 15.7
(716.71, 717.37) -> 17.3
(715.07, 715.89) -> 17.6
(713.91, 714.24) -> 16.4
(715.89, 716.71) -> 16.1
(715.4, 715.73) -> 18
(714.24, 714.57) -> 15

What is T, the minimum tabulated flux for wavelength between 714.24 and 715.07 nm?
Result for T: 13.7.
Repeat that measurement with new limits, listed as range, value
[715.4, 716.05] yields 15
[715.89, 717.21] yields 14.8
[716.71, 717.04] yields 14.9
